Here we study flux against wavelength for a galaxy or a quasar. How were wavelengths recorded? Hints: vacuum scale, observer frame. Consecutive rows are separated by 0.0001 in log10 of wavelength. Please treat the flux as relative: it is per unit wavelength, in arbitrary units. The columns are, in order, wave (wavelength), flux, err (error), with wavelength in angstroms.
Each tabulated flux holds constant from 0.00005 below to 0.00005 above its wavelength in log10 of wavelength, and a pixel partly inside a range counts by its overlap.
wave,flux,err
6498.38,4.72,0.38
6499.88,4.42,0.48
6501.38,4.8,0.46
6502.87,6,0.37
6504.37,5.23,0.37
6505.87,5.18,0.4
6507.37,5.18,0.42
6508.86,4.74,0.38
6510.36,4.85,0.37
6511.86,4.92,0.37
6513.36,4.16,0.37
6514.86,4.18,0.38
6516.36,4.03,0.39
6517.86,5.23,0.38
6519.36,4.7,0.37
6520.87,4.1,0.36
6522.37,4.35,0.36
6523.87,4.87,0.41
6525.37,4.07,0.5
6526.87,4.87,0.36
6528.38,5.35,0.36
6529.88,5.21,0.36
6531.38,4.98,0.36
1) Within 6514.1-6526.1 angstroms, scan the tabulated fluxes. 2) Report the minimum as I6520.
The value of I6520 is 4.03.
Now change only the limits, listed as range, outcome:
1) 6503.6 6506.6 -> 5.18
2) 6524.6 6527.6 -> 4.07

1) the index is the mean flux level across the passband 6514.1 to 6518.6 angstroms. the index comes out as 4.48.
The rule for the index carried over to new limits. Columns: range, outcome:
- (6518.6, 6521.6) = 4.39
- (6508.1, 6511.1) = 4.81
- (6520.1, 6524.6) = 4.43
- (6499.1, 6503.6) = 5.07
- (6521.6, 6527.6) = 4.54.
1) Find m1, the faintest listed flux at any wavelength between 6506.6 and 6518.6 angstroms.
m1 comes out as 4.03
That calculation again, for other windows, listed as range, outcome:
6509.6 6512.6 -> 4.85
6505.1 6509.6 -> 4.74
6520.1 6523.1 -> 4.1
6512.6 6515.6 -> 4.16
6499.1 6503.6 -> 4.42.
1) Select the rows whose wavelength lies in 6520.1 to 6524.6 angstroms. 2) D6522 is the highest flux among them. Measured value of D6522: 4.87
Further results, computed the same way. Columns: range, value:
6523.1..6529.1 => 5.35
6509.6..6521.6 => 5.23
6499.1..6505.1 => 6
